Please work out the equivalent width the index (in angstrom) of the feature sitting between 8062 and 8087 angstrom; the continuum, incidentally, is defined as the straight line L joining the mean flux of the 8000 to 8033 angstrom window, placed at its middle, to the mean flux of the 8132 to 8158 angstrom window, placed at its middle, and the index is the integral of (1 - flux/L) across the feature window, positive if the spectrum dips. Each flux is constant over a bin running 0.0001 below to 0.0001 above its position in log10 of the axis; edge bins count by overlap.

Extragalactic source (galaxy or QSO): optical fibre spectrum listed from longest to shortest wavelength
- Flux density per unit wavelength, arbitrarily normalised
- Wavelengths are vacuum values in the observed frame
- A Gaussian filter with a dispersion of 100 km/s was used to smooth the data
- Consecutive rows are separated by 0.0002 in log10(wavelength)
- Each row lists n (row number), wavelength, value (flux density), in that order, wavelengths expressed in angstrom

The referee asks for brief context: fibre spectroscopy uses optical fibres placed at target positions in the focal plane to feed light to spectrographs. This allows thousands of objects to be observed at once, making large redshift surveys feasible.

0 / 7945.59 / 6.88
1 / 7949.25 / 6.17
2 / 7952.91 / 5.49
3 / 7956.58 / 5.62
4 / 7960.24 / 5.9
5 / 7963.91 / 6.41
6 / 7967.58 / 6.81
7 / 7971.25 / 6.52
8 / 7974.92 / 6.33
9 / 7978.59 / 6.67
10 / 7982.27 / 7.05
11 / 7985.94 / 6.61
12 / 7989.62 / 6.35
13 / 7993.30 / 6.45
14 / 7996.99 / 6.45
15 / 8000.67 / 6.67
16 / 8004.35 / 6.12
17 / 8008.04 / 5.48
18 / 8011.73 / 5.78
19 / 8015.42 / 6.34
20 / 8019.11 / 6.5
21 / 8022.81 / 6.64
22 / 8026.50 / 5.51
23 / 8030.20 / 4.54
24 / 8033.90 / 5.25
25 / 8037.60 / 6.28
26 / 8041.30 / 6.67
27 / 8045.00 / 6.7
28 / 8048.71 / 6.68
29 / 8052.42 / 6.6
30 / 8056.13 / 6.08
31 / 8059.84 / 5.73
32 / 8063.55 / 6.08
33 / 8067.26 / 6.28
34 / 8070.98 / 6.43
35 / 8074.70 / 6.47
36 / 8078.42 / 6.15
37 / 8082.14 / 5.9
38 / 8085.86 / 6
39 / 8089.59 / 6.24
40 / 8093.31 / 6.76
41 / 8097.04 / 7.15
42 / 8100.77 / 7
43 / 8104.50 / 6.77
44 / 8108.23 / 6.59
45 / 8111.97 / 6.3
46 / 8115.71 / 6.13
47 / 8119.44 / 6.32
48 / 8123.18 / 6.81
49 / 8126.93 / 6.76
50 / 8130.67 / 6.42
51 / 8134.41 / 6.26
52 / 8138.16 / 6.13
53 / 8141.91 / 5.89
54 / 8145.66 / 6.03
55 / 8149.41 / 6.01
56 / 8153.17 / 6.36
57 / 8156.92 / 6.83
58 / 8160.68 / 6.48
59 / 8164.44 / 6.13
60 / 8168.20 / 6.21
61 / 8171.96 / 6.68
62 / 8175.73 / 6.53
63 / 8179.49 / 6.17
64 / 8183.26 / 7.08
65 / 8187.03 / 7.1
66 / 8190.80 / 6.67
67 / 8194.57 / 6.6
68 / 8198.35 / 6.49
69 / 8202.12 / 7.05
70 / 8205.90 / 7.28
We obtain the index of -0.64 angstrom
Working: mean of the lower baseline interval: 5.91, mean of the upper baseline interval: 6.2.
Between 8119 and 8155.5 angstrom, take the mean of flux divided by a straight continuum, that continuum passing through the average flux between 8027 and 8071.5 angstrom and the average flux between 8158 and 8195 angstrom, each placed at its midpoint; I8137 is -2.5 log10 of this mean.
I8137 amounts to 0.02 mag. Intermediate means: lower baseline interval 6.08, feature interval 6.3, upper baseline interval 6.57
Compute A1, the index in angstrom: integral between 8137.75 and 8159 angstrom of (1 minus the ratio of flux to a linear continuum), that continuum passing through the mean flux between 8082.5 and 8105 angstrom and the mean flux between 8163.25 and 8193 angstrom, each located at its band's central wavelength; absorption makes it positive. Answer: 1.2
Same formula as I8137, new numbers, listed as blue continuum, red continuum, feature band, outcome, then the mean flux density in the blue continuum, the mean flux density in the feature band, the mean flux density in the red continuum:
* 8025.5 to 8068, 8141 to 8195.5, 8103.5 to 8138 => -0.028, 6.04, 6.46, 6.46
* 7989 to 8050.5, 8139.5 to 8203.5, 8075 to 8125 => -0.026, 6.14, 6.47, 6.48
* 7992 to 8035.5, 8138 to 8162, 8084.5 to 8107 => -0.089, 5.97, 6.67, 6.25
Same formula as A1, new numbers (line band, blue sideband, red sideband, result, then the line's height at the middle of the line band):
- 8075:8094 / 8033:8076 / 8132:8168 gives 0.2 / 6.27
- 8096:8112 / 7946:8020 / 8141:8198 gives -1.0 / 6.4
